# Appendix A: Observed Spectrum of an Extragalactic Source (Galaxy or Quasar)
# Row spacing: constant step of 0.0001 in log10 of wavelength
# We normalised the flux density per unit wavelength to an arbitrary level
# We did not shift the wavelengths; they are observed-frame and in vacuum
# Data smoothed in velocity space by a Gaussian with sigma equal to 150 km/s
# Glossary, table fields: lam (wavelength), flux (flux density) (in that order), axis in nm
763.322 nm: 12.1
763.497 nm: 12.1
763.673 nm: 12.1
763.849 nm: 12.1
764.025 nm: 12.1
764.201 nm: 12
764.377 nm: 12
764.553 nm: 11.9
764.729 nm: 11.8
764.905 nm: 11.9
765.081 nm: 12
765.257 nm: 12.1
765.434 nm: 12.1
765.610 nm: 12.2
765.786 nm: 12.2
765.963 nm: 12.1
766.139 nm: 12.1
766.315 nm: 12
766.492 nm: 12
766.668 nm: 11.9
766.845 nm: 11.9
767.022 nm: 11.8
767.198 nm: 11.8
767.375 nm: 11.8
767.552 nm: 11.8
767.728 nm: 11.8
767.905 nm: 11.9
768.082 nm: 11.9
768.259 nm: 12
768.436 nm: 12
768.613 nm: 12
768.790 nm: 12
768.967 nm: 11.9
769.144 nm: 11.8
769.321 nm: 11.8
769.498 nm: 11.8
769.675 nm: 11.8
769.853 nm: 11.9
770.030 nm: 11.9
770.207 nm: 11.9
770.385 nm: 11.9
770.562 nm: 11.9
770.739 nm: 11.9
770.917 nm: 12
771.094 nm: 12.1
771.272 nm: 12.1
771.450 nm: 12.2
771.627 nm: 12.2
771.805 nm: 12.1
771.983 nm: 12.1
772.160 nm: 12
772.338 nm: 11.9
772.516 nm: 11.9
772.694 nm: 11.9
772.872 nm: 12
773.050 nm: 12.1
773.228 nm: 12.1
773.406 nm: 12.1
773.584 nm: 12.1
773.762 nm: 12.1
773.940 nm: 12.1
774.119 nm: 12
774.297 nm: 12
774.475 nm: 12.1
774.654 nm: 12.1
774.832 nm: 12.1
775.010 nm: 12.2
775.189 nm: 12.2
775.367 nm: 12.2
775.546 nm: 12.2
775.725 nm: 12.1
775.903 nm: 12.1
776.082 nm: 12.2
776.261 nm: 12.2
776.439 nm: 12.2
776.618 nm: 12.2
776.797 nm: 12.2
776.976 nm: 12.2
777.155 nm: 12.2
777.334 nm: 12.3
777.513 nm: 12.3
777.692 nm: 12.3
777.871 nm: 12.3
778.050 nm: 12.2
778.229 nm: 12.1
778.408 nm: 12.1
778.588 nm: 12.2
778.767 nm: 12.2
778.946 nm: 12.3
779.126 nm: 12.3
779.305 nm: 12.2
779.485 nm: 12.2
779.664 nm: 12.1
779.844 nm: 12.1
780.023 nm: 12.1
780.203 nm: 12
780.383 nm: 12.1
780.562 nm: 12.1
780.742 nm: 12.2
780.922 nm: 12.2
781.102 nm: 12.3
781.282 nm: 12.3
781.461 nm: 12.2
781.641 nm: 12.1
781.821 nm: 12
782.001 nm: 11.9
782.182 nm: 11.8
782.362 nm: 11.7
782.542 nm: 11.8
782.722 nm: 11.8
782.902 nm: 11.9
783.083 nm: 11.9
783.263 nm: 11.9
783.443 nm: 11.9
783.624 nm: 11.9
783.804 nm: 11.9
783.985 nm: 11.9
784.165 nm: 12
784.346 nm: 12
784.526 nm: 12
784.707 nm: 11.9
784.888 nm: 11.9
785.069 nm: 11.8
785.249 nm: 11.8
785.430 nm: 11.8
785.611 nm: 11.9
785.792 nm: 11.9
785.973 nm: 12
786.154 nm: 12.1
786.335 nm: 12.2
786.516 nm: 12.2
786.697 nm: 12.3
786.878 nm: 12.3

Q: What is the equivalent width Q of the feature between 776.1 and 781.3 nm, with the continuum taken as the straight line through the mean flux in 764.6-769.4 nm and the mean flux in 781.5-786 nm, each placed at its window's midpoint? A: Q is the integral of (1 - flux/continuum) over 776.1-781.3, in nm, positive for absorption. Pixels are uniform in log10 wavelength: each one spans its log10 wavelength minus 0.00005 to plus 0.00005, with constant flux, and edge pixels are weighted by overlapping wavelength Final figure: -0.12 nm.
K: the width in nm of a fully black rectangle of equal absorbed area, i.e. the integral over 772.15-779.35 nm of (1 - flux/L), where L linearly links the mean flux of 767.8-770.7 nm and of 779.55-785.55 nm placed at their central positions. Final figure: -0.123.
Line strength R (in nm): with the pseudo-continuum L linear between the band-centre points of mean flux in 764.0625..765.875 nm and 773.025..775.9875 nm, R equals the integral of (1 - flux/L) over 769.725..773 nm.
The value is 0.02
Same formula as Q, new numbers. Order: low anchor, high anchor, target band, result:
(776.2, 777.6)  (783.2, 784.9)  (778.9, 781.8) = -0.02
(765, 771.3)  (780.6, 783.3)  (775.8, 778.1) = -0.05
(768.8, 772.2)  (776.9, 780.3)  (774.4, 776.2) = -0.01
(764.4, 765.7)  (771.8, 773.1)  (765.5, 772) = 0.02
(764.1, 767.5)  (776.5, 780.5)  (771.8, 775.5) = 0.01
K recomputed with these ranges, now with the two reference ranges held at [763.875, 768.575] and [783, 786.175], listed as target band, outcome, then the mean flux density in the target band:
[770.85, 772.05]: -0.017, 12.1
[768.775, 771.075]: 0.013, 11.9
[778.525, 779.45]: -0.024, 12.2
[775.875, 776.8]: -0.019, 12.2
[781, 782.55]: -0.013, 12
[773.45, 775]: -0.018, 12.1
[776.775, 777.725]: -0.025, 12.2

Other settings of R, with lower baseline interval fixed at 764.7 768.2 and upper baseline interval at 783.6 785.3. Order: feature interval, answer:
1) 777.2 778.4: -0.03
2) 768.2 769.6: 0.00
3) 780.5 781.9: -0.03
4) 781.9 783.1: 0.01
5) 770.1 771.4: 0.00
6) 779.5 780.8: -0.02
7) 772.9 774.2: -0.02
